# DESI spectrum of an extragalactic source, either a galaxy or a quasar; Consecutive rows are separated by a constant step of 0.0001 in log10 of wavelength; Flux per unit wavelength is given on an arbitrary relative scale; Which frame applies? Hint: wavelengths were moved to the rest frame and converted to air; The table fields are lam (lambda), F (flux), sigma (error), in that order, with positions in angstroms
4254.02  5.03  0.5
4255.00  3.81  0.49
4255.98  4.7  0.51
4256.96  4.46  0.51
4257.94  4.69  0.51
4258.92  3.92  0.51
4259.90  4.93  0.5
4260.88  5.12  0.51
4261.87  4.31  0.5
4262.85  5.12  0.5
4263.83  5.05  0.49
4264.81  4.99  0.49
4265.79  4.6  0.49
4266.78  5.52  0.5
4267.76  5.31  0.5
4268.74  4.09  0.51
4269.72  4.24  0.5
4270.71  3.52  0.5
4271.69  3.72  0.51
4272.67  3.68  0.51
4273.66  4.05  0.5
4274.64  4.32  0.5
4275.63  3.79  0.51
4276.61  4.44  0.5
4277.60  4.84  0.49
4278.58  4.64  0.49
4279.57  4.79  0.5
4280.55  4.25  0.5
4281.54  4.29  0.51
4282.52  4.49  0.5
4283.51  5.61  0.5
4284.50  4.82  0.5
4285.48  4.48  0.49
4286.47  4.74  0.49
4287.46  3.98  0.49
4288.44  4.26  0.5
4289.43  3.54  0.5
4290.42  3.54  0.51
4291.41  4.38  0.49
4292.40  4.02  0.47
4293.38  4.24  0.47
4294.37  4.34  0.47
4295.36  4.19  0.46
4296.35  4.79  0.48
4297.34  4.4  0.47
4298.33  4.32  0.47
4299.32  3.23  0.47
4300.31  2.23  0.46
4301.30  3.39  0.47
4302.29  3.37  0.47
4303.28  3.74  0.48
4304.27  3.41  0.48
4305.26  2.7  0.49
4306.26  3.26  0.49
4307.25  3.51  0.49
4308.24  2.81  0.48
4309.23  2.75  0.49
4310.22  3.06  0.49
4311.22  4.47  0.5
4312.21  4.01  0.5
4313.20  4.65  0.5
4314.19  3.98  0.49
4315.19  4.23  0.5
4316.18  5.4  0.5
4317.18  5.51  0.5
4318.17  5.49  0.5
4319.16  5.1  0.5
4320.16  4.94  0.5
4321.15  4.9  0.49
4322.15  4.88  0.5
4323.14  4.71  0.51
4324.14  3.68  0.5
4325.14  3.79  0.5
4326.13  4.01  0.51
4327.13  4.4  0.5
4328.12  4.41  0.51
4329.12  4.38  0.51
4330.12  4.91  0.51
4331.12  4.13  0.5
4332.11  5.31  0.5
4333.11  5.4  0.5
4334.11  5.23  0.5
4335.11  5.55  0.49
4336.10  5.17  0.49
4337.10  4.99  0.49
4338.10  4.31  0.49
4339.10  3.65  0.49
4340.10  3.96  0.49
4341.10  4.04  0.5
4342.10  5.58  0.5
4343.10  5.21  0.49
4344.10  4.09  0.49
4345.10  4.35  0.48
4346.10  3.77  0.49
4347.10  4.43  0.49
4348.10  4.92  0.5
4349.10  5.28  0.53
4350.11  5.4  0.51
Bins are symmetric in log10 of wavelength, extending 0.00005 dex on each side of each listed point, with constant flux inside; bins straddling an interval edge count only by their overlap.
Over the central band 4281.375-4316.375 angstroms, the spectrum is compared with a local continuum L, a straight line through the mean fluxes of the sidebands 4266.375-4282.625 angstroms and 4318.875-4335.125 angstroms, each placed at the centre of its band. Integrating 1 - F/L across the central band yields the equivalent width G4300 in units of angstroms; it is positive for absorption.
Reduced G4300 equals 4.2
